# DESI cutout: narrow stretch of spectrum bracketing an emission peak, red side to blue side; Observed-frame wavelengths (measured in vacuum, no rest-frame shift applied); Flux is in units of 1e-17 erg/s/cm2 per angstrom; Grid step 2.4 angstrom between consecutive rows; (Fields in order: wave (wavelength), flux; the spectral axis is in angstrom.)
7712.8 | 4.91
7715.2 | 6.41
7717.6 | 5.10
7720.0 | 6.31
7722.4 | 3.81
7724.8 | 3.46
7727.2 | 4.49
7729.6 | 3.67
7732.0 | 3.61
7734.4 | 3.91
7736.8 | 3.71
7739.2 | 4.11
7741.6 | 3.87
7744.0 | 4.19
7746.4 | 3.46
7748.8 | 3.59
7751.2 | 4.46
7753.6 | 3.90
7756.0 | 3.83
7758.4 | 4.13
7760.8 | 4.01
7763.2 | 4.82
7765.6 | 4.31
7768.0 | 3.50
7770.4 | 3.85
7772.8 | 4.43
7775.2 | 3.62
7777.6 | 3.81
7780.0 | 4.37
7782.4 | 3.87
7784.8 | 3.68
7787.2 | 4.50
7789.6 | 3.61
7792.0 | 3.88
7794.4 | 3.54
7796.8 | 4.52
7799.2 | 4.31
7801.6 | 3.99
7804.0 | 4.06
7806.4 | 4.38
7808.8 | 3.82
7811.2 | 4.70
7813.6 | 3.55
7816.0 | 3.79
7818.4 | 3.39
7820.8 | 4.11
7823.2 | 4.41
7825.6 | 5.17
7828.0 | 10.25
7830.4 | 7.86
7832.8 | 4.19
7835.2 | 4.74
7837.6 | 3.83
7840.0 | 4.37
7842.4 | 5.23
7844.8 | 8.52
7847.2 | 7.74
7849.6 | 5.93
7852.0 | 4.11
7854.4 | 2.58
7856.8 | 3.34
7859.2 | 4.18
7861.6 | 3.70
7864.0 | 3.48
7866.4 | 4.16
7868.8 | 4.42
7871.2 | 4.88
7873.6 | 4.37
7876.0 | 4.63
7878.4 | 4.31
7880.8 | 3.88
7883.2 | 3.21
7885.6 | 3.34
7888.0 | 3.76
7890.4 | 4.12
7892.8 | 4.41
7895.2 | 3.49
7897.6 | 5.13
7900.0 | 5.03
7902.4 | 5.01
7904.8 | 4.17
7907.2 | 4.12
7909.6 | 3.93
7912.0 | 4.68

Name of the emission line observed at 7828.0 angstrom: [S II]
